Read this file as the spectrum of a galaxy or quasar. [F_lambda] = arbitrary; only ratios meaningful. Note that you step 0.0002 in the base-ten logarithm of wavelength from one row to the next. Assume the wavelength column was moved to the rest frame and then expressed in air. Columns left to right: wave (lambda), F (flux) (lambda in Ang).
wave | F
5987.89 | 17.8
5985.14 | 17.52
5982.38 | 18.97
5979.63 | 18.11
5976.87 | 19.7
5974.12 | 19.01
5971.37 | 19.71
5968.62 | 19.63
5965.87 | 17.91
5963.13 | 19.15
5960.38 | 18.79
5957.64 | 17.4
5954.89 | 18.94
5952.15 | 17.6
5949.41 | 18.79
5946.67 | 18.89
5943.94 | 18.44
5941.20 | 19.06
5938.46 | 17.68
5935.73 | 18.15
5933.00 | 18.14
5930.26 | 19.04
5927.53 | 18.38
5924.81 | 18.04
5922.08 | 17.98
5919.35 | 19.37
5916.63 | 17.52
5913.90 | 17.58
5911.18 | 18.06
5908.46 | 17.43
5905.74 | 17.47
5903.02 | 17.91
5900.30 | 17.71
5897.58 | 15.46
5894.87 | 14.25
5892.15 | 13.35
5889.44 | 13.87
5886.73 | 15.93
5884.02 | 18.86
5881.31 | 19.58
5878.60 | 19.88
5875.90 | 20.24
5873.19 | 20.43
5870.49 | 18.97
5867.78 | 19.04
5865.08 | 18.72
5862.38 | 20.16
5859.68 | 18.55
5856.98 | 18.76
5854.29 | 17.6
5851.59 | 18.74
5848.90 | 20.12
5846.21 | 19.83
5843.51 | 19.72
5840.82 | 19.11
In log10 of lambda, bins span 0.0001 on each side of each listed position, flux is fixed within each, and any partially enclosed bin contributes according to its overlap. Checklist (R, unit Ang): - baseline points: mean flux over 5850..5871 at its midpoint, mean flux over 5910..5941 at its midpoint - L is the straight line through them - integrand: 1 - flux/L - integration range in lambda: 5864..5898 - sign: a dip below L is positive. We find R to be 1.85 Ang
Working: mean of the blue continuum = 18.8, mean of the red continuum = 18.2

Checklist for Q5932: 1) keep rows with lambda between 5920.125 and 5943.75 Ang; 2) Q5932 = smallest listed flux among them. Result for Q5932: 17.68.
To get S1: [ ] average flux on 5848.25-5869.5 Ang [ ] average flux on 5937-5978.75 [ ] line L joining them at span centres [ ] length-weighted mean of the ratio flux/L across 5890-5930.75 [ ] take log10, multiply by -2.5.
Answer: 0.097 mag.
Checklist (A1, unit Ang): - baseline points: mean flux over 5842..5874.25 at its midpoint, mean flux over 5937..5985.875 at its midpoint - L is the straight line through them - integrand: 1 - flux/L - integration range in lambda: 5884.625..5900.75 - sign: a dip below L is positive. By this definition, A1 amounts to 3.3 Ang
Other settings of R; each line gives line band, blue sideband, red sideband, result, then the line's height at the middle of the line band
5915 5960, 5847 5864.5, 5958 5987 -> 1.2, 18.9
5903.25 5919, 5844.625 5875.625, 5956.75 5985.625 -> 1.0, 19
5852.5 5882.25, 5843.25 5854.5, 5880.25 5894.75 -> -2.6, 17.8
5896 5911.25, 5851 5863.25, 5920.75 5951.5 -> 1.1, 18.5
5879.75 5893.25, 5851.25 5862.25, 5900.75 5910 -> 1.2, 18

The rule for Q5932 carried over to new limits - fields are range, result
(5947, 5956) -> 17.6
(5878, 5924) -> 13.35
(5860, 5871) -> 18.72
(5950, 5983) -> 17.4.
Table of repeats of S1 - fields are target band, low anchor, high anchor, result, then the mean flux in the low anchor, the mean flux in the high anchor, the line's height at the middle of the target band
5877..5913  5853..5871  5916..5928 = 0.10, 18.8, 18.3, 18.5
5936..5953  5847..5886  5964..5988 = 0.03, 19.2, 18.8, 18.9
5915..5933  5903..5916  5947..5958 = -0.03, 17.7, 18.3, 17.9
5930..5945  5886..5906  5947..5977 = -0.05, 15.6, 18.8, 17.6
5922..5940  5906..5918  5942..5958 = -0.01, 17.6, 18.4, 18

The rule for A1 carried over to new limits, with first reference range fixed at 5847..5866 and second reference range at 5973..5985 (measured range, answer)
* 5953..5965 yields 0.21 Ang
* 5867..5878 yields -0.44 Ang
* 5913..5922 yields 0.35 Ang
